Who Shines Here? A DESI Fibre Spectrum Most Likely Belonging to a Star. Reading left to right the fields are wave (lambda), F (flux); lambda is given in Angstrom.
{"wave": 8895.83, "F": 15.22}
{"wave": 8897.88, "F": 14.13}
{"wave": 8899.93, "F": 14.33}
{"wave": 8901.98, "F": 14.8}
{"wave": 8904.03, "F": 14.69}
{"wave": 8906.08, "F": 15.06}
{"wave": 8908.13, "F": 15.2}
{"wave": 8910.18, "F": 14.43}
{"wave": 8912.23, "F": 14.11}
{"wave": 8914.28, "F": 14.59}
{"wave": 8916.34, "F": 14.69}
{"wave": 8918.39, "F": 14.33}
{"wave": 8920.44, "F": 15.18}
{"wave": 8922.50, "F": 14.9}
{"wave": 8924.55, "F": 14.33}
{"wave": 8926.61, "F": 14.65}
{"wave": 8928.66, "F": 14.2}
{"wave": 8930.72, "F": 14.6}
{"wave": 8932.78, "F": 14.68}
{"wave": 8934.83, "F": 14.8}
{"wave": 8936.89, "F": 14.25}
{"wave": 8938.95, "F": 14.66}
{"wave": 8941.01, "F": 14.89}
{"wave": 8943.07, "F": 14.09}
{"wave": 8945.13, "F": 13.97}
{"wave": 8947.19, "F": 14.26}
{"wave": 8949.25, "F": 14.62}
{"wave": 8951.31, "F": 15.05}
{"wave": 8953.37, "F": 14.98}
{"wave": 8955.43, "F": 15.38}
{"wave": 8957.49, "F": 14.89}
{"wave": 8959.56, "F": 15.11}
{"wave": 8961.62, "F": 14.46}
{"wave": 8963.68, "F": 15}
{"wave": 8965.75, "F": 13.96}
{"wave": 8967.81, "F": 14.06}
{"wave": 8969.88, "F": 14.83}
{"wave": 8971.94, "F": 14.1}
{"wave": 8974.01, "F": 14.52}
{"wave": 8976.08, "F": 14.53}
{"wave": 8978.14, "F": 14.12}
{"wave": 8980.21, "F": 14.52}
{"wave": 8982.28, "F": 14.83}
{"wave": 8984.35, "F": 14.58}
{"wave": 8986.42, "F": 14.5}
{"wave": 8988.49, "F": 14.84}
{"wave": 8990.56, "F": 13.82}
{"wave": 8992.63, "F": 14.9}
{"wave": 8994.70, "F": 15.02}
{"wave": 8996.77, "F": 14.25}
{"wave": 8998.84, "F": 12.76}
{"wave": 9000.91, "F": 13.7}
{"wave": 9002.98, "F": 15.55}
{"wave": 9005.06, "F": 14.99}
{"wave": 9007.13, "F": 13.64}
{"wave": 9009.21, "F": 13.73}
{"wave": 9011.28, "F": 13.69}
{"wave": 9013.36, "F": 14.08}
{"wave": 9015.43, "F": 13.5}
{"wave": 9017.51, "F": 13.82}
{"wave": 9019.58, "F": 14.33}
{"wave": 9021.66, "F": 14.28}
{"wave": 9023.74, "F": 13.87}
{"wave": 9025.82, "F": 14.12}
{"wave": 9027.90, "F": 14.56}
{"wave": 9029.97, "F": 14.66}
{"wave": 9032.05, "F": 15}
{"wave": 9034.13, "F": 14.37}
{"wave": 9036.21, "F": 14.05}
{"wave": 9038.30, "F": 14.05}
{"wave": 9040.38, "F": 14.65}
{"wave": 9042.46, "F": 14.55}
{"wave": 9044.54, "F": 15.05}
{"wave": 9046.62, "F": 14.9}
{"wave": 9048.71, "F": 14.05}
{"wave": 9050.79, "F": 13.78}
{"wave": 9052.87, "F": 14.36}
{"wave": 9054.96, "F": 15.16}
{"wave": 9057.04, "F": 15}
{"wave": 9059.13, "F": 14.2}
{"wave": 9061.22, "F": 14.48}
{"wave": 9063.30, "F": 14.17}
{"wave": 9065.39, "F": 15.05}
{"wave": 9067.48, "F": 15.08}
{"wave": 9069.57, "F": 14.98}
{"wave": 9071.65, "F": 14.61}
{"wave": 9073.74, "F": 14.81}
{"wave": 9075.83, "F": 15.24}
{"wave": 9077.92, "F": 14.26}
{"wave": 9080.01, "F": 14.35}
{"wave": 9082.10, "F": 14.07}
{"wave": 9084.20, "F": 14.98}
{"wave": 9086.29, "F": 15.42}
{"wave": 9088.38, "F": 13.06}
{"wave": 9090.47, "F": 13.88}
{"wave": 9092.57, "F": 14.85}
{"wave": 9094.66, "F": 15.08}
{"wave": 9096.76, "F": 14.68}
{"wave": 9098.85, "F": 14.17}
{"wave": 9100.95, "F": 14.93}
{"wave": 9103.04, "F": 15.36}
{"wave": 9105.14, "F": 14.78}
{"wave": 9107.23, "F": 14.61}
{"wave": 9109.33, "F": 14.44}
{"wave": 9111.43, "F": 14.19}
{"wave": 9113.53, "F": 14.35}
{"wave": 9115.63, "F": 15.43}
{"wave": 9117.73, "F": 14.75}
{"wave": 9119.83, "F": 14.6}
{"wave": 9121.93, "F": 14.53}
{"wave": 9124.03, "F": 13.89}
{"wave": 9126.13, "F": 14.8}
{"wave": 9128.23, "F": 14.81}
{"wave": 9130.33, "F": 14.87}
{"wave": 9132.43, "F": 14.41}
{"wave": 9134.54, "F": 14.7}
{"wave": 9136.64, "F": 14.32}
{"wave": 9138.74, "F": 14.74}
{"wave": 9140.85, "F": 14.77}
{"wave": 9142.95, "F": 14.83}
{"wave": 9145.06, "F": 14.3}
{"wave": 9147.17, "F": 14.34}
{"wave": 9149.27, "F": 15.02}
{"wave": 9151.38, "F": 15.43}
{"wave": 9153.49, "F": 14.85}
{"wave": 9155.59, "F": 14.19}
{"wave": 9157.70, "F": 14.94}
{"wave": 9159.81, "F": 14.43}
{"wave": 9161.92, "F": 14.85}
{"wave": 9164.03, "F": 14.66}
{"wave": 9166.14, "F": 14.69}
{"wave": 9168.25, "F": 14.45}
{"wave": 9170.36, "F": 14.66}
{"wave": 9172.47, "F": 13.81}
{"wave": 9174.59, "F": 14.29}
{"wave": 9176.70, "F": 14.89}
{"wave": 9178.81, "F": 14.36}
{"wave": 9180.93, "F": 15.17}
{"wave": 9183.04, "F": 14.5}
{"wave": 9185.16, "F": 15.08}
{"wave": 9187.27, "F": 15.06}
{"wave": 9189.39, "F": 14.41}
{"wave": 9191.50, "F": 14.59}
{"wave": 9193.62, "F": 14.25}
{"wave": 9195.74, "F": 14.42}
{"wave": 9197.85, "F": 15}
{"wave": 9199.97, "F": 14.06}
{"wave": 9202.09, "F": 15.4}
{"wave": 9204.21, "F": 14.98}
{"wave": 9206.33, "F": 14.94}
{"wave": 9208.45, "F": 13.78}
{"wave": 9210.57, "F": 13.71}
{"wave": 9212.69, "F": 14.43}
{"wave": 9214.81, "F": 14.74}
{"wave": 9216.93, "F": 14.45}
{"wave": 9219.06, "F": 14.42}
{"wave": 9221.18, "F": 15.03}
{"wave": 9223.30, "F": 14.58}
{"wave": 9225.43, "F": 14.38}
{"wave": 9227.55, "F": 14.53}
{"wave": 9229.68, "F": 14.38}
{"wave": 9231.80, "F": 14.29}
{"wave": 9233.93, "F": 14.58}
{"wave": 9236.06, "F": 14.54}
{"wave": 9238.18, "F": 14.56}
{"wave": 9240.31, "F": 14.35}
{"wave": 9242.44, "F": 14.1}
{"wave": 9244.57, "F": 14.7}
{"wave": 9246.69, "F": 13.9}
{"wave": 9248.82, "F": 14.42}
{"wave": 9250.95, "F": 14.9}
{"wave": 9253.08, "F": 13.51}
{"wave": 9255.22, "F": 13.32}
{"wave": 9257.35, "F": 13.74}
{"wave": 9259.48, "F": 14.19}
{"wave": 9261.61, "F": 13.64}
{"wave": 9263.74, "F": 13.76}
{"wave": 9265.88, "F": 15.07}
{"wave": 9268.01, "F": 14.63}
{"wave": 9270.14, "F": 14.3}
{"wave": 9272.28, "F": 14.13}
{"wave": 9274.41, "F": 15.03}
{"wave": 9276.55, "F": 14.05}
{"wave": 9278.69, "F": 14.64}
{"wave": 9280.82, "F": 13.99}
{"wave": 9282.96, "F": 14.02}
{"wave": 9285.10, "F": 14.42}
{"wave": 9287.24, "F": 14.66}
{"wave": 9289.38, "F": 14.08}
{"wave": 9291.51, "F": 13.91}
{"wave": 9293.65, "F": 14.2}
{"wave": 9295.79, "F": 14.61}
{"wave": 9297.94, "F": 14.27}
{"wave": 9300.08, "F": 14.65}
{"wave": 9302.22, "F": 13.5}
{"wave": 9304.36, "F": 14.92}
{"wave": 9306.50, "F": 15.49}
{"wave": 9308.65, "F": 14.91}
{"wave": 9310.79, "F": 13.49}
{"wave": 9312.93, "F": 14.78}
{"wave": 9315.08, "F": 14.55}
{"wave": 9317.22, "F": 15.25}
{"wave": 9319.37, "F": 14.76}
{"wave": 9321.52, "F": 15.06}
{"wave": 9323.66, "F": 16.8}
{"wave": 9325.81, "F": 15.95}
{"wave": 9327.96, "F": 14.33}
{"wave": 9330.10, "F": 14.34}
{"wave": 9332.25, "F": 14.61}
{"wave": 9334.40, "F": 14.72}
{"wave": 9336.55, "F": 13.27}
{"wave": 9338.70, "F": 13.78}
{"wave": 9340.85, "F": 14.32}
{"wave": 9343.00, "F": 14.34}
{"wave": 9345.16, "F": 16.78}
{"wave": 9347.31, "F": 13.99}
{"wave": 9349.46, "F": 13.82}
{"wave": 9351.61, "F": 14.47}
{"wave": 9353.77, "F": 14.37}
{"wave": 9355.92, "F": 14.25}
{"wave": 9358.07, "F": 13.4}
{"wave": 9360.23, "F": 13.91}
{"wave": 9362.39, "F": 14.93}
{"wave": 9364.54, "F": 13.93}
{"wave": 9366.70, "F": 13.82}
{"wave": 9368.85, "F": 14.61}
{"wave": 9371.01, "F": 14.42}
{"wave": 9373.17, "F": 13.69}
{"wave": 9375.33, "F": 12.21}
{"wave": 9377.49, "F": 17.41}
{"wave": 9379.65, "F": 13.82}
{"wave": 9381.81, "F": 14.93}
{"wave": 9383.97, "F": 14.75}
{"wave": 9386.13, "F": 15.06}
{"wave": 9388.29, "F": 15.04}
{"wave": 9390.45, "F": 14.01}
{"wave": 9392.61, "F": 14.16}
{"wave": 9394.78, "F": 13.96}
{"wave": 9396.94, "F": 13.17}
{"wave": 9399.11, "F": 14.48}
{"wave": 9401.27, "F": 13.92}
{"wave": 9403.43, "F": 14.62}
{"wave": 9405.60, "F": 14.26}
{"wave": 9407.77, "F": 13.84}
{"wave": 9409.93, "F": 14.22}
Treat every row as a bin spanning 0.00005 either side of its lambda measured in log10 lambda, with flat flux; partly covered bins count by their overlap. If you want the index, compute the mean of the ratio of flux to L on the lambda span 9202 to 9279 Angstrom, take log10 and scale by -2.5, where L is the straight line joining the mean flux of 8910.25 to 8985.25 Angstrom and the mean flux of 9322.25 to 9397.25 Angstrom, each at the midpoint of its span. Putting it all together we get 0.01 mag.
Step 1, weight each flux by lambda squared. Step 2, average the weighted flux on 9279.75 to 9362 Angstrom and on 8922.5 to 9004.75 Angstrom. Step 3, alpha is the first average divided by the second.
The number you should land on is 1.08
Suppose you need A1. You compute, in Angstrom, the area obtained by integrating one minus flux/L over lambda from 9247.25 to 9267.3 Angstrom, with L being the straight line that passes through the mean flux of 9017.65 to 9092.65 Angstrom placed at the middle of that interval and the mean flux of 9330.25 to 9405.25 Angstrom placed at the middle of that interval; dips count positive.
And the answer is 0.4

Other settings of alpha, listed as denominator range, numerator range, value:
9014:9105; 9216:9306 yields 1.03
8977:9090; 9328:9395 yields 1.07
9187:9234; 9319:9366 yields 1.03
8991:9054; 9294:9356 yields 1.10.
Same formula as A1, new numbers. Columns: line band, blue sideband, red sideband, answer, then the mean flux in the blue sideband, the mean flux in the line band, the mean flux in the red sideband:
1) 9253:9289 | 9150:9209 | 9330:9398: 0.72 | 14.7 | 14.2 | 14.3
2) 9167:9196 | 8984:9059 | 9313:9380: -0.29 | 14.3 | 14.6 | 14.5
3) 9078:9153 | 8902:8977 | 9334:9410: -0.70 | 14.6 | 14.6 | 14.3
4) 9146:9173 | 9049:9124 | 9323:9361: -0.15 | 14.6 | 14.7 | 14.5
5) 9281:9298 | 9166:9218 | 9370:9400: 0.24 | 14.6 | 14.2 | 14.4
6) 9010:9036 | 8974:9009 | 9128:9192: 0.47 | 14.4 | 14.2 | 14.7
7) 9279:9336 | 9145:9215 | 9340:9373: -0.79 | 14.6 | 14.6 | 14.3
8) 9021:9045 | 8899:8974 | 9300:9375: 0.27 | 14.6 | 14.4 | 14.5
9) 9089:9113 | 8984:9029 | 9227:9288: -0.62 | 14.2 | 14.6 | 14.3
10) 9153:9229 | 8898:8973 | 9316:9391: -0.03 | 14.6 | 14.6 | 14.6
